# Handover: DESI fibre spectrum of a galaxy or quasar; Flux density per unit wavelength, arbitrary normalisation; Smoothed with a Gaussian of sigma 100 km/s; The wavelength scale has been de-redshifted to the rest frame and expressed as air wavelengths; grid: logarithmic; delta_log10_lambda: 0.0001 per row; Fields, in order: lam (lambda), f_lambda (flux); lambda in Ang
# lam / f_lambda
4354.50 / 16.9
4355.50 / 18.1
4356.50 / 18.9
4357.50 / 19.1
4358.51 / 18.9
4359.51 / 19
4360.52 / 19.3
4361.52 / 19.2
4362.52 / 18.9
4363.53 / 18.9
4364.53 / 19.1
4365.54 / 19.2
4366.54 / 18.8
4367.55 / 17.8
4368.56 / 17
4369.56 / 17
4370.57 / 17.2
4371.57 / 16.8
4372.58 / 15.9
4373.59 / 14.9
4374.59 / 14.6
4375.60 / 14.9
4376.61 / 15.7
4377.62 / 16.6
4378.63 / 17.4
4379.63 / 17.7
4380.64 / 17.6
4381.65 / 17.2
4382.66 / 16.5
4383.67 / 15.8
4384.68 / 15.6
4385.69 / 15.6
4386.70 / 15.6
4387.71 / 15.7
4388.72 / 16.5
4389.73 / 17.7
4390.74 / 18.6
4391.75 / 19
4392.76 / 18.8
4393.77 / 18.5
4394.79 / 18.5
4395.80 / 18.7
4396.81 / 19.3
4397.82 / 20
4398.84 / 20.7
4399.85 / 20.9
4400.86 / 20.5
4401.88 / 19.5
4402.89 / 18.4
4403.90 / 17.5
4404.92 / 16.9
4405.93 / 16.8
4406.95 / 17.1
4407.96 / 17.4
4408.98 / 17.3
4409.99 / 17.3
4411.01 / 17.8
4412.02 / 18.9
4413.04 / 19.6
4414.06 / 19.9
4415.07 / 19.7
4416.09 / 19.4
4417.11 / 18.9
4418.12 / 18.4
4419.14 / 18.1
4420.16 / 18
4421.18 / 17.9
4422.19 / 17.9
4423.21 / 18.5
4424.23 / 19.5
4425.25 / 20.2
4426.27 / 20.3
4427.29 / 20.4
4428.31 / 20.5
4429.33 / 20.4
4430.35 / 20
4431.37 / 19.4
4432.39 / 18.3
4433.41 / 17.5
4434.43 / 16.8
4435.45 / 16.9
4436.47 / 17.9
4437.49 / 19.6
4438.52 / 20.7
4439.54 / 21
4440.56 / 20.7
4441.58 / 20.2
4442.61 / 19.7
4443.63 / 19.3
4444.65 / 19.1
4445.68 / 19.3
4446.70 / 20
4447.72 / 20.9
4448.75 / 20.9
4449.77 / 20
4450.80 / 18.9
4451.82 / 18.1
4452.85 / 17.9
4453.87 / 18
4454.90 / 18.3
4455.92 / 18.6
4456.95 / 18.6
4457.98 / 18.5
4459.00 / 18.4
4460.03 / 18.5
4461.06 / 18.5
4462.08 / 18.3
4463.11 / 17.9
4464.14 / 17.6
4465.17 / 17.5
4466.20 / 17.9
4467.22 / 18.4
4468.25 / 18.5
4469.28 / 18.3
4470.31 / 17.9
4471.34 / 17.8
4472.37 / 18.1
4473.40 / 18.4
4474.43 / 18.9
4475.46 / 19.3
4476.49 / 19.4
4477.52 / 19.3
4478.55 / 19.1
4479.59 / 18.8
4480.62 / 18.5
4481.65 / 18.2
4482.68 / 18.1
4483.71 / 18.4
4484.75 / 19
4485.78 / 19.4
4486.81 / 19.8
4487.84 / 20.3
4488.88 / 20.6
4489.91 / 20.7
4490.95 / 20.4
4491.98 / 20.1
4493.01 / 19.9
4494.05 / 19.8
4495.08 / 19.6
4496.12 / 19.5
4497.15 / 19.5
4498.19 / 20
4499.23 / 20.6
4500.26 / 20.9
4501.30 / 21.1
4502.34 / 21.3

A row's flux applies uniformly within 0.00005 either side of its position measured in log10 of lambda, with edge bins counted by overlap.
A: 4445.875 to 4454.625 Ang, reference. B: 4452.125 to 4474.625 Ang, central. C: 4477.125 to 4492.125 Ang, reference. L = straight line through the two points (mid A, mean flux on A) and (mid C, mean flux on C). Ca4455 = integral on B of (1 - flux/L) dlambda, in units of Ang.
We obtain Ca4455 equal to 1.3 Ang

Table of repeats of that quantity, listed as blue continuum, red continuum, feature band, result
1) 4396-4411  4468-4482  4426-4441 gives -0.6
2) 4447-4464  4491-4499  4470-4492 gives 0.4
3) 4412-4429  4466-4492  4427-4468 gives 0.3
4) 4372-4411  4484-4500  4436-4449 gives -0.8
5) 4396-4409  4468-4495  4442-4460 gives -0.1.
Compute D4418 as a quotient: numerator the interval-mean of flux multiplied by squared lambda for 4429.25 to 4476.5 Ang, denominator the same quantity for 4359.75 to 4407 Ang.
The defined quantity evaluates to 1.10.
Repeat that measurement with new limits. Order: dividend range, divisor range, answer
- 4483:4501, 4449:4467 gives 1.10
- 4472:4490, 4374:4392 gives 1.21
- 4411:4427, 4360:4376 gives 1.11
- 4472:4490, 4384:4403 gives 1.09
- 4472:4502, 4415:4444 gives 1.05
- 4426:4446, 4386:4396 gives 1.12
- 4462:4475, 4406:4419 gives 1.01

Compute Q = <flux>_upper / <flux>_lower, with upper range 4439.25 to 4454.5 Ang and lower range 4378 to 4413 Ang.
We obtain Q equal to 1.09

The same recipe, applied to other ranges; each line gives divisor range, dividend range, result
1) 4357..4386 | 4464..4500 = 1.10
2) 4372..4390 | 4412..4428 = 1.18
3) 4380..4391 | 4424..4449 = 1.18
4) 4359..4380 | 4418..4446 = 1.10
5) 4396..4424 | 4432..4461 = 1.02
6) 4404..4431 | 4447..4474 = 0.99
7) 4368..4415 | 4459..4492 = 1.07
